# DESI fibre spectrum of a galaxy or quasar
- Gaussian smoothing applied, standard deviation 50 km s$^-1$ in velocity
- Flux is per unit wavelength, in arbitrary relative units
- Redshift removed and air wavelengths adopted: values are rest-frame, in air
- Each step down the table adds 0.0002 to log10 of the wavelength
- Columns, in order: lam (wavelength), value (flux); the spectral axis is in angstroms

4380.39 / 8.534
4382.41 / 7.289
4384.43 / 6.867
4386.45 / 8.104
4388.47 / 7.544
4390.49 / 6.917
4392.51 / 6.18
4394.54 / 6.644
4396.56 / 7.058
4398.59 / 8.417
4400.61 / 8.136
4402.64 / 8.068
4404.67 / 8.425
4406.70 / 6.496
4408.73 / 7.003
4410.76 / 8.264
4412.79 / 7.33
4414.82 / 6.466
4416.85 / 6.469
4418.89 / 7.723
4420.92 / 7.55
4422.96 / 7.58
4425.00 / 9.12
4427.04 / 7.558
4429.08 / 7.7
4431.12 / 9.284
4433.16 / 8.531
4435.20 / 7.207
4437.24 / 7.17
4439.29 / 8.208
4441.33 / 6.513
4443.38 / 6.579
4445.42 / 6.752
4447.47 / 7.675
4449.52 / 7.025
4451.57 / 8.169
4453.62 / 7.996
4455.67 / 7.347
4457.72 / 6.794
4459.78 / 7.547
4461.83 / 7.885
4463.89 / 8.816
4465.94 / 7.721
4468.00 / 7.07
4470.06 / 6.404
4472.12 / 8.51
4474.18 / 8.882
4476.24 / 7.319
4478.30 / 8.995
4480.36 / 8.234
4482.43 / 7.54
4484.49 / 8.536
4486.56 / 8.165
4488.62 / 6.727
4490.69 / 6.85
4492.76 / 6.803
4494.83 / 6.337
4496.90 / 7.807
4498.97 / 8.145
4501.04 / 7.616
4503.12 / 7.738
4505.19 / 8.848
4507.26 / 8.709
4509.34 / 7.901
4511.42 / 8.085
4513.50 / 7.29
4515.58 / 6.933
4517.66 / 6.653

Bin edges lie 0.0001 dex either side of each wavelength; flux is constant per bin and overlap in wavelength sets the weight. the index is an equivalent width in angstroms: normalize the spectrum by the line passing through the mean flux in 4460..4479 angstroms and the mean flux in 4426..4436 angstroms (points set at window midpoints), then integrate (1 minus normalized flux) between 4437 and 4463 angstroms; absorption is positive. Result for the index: 2.04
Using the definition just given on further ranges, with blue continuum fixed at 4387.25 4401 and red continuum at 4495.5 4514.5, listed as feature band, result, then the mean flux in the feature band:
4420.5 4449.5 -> -0.5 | 7.65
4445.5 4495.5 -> 0.8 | 7.63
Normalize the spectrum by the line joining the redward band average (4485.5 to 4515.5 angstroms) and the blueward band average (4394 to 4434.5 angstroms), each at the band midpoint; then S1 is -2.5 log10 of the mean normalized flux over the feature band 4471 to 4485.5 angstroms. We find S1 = -0.087 mag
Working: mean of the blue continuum 7.7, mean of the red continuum 7.62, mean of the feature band 8.28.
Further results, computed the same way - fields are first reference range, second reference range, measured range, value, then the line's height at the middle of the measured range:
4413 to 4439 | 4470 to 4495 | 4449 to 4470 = 0.018 mag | 7.72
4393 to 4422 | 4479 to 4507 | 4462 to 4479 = -0.045 mag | 7.62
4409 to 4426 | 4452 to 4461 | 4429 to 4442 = -0.047 mag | 7.51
